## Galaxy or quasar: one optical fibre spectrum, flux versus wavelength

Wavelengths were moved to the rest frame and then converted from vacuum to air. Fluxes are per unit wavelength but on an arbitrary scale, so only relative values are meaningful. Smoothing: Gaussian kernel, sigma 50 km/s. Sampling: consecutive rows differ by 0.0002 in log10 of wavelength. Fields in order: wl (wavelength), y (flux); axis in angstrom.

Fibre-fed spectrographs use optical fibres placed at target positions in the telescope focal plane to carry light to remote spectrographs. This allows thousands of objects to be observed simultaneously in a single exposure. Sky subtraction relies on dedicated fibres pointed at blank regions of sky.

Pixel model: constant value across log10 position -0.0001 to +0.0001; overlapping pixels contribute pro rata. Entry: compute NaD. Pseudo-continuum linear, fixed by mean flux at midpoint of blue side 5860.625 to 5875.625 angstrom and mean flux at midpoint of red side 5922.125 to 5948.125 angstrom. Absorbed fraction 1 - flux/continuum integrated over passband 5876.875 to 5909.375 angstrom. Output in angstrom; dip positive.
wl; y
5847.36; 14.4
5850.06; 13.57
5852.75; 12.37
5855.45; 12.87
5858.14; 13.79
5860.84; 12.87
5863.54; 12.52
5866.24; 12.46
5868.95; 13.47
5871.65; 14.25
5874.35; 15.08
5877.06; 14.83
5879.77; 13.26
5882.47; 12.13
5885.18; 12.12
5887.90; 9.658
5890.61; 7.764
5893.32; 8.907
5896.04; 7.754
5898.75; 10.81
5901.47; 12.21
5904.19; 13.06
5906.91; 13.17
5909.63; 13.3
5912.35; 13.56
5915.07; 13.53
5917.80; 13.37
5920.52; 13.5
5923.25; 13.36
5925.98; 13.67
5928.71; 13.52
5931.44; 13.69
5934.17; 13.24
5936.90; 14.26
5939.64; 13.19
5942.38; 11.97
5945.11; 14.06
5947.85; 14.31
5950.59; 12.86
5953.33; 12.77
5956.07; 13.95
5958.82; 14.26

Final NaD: 5.4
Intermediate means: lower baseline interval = 13.5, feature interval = 11.2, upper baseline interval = 13.5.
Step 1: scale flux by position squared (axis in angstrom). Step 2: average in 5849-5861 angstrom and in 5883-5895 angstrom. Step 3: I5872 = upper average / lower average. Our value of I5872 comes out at 0.8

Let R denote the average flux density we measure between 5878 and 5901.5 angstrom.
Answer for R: 10.5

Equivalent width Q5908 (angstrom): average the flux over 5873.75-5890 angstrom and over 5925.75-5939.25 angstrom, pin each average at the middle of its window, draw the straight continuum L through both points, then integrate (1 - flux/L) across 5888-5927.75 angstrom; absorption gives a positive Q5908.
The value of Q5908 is 3.57 angstrom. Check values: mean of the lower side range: 12.5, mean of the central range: 11.9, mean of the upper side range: 13.6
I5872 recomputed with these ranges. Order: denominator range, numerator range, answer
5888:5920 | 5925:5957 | 1.18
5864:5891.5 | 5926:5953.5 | 1.09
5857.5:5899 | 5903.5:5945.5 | 1.14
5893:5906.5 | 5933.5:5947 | 1.25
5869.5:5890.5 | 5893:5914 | 0.93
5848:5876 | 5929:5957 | 1.03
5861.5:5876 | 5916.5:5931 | 1.02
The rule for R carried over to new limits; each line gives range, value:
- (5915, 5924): 13.4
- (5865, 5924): 12.3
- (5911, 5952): 13.5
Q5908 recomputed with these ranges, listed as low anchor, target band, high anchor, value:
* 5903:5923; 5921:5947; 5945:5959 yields 0.1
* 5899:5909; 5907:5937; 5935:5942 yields -1.1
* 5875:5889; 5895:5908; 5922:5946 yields 1.5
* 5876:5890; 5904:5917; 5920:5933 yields -0.3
